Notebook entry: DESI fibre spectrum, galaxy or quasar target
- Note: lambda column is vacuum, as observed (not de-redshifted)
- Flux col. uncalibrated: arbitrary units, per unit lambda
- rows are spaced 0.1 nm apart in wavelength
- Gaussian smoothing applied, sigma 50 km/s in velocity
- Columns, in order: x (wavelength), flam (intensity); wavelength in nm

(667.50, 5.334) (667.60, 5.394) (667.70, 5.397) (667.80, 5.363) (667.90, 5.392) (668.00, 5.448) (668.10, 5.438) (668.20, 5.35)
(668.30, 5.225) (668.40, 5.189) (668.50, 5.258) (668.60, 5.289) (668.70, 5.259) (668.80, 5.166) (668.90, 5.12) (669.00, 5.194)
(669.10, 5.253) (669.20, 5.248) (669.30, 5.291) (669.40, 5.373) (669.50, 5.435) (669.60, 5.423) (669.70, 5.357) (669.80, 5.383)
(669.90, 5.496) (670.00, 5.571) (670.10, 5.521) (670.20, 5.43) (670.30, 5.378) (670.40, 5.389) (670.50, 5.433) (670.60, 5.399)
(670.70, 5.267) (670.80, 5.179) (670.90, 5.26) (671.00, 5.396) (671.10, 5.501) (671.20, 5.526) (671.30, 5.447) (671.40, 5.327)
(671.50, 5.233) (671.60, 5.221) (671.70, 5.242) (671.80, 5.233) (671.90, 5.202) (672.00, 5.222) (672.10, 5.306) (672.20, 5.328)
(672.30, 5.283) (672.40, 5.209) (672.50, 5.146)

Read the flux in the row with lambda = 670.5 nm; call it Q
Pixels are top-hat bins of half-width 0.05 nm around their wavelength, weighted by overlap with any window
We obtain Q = 5.433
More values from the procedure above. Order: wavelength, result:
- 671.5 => 5.233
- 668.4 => 5.189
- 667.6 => 5.394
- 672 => 5.222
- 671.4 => 5.327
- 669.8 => 5.383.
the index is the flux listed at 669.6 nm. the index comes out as 5.423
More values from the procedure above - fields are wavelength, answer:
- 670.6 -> 5.399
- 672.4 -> 5.209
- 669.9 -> 5.496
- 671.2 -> 5.526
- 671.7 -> 5.242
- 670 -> 5.571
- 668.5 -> 5.258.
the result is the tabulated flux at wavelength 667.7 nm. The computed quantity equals 5.397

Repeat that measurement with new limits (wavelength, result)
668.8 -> 5.166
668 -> 5.448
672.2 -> 5.328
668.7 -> 5.259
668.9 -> 5.12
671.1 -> 5.501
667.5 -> 5.334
